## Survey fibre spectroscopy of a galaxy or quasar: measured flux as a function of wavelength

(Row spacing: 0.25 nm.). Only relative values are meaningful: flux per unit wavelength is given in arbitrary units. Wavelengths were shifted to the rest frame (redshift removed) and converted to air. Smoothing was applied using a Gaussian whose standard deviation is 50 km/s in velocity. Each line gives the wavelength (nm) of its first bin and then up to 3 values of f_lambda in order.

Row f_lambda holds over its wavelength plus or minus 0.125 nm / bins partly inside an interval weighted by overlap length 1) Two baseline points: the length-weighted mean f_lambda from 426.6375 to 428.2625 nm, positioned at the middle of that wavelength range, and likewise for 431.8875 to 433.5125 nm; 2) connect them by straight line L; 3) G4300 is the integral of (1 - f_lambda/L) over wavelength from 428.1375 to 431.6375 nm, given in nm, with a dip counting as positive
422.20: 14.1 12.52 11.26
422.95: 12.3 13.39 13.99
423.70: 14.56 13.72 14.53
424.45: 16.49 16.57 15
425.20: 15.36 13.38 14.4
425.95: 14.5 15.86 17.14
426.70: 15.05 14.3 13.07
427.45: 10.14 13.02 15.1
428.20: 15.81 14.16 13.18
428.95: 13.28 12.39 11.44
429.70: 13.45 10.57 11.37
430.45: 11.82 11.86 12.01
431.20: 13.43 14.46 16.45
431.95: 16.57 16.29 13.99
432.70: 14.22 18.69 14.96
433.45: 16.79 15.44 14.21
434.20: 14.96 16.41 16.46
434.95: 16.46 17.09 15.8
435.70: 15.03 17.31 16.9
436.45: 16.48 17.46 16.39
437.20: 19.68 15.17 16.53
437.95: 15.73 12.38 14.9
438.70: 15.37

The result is 0.442 nm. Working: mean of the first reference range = 13.7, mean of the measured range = 12.8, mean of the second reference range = 15.9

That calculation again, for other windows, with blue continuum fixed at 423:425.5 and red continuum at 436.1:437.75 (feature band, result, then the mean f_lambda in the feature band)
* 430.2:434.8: 0.380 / 14.8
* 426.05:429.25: 0.250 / 14.1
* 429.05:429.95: 0.197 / 12.2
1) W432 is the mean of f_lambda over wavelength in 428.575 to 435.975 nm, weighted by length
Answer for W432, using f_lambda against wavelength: 14.5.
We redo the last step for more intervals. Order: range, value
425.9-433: 13.9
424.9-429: 14.3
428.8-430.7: 12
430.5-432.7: 14.3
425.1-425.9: 14.4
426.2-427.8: 14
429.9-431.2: 11.8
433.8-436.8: 16.2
